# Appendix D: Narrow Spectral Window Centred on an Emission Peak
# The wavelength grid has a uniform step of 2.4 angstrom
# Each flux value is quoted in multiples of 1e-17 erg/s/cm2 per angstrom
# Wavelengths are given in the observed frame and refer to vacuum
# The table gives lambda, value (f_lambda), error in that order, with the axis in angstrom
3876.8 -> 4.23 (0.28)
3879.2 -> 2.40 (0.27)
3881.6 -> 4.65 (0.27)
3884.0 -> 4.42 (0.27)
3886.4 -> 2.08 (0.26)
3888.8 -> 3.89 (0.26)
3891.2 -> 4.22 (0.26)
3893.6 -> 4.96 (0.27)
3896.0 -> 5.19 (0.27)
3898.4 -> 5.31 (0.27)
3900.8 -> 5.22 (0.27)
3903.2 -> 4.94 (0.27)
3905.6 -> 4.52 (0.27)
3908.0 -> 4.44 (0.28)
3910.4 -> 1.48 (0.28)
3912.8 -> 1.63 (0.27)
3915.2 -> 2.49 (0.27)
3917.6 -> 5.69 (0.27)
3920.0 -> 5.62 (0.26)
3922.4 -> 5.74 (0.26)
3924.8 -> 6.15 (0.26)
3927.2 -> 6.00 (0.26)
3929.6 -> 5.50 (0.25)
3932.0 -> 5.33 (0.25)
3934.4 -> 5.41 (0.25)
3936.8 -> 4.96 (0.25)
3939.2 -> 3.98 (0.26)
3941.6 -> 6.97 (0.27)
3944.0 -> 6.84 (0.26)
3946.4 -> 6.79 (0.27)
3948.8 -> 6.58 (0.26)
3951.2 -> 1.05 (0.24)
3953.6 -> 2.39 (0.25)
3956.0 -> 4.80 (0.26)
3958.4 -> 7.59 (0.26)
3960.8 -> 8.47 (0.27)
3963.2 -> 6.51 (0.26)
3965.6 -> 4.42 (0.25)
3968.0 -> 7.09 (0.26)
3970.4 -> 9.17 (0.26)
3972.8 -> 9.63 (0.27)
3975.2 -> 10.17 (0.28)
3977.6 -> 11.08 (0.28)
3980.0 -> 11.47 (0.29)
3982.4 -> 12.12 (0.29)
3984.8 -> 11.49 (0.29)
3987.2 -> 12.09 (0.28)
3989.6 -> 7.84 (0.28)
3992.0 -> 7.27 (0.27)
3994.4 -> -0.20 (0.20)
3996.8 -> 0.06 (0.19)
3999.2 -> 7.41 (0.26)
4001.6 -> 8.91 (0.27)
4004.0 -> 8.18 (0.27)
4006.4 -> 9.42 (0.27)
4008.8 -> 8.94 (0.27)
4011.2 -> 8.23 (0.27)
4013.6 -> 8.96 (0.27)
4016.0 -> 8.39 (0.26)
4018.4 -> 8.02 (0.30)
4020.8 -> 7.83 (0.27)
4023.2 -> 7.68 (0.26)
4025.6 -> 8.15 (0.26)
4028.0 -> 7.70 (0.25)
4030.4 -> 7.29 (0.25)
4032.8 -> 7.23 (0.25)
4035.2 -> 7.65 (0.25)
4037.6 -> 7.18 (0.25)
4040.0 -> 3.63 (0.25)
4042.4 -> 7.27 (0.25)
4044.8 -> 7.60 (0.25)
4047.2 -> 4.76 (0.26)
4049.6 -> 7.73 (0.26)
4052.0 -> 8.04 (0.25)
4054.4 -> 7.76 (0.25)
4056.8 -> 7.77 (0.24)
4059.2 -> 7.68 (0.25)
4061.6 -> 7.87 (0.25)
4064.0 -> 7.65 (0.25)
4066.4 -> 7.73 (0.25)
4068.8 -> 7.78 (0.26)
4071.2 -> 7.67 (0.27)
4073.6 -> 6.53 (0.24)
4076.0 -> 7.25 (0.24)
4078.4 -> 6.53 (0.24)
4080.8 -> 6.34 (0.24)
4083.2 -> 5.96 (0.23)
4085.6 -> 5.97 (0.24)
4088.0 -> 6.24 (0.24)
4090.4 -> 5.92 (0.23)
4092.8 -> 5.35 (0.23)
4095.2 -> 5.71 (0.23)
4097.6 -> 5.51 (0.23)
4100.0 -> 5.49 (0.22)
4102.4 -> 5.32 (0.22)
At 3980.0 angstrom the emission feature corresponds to Ly-alpha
